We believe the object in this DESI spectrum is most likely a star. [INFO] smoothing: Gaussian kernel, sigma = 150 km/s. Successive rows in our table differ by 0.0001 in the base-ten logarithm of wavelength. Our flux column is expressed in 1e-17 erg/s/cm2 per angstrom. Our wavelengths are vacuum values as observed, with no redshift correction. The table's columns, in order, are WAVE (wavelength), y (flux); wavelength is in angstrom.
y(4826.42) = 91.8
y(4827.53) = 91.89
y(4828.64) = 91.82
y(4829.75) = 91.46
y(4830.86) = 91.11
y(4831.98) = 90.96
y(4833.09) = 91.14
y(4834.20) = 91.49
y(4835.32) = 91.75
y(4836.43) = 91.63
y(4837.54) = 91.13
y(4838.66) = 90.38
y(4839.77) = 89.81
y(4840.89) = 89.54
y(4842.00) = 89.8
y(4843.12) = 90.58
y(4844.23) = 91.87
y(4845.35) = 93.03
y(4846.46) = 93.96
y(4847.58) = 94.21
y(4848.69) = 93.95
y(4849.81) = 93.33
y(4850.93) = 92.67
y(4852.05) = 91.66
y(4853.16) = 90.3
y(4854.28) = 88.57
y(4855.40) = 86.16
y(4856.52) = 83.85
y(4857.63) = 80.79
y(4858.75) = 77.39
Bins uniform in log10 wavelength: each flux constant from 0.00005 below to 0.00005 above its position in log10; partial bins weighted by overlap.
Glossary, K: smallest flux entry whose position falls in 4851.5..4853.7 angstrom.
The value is 90.3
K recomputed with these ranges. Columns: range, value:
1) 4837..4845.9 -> 89.54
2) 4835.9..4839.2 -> 90.38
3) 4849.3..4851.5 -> 92.67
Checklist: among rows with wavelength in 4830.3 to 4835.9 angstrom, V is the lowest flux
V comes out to 90.96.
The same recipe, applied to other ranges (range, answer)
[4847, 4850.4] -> 93.33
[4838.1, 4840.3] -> 89.81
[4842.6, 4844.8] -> 90.58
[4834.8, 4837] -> 91.63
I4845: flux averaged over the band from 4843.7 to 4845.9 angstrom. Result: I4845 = 92.3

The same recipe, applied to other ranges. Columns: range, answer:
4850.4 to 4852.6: 92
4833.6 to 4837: 91.7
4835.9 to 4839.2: 91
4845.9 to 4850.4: 93.9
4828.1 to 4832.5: 91.3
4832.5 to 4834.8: 91.3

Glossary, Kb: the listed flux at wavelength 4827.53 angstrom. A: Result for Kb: 91.89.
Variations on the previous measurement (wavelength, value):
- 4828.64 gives 91.82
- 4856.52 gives 83.85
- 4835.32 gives 91.75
